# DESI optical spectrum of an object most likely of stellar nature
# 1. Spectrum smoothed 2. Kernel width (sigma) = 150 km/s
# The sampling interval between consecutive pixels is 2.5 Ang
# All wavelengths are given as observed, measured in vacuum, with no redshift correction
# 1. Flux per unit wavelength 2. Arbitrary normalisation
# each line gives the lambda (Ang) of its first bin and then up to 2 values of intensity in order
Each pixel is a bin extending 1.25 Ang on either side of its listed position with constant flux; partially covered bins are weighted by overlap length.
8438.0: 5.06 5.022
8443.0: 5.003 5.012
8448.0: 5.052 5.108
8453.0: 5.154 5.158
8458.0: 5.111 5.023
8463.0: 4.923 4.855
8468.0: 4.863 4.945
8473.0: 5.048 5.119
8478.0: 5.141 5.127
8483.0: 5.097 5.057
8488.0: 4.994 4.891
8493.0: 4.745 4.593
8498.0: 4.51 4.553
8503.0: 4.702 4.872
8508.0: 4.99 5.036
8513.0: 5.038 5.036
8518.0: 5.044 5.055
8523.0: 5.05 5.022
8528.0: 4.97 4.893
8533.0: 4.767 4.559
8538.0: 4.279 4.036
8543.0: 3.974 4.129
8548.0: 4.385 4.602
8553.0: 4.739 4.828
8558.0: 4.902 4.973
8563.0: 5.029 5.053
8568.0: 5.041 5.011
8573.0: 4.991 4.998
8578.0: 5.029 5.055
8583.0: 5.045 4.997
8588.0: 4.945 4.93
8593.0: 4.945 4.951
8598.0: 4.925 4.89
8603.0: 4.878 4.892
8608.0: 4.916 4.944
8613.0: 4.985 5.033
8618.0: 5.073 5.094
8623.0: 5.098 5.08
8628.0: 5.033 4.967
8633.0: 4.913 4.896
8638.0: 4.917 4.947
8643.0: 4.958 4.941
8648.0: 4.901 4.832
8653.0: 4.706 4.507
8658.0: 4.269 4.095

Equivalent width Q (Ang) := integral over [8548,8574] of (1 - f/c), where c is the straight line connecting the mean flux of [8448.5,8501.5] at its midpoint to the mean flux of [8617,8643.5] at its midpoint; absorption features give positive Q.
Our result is 0.5 Ang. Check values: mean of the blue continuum 4.96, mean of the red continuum 5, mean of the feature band 4.89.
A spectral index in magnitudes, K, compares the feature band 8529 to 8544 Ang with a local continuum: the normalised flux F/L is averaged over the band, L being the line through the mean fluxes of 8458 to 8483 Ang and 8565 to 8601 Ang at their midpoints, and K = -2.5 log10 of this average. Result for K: 0.13 mag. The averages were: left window 5.01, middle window 4.43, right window 4.99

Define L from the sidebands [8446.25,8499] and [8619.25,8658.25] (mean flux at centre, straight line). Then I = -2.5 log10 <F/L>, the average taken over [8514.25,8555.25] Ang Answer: 0.06 mag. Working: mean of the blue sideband 4.98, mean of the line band 4.66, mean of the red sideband 4.89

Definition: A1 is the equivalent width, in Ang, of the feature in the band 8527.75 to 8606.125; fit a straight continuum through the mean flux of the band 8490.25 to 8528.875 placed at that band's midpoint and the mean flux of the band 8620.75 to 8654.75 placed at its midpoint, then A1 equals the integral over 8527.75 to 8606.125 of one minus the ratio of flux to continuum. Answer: 1.71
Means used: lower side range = 4.88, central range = 4.8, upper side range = 4.94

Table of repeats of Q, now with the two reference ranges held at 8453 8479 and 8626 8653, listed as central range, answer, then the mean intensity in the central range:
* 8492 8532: 0.9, 4.88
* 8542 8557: 1.6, 4.46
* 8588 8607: 0.1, 4.92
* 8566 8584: -0.2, 5.03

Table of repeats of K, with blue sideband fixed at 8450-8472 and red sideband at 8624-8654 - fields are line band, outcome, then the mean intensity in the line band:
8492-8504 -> 0.086 mag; 4.62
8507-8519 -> -0.009 mag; 5.03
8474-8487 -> -0.022 mag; 5.1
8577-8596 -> -0.008 mag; 4.99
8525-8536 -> 0.029 mag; 4.85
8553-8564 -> 0.013 mag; 4.91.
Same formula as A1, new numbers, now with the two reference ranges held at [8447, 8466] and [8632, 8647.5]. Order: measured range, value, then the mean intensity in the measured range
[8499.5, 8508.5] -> 0.46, 4.77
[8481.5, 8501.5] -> 0.87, 4.81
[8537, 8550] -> 2.11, 4.18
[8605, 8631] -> -0.38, 5.02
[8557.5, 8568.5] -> -0.05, 5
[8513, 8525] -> -0.08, 5.04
